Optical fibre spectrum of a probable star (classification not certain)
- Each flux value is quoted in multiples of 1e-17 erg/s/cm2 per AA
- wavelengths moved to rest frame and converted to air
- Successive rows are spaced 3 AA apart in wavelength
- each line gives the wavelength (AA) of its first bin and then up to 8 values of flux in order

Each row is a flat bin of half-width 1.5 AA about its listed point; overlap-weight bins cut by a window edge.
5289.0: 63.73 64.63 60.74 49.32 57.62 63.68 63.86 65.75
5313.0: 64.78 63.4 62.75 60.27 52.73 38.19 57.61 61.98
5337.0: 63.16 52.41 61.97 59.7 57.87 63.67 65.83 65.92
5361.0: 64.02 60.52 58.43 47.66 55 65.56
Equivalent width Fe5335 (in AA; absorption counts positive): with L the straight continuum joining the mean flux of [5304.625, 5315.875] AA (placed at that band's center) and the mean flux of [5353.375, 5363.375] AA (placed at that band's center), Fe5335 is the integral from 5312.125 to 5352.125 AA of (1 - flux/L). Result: 3.9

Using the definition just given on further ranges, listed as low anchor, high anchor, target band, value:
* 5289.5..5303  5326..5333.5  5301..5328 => -3.2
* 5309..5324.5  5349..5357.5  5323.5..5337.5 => 2.0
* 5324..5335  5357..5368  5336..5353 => -0.9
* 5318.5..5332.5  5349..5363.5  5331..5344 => -0.4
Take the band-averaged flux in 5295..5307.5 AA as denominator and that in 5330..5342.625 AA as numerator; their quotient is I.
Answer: 1.01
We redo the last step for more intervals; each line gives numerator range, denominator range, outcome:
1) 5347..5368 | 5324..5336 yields 1.18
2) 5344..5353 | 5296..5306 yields 1.05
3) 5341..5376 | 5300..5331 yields 1.02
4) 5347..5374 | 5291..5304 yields 1.03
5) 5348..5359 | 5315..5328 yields 1.11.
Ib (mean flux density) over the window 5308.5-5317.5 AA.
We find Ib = 64.6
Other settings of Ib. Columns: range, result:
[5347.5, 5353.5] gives 60.8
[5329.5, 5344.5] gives 59.4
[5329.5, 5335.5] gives 59.8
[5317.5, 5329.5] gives 53.5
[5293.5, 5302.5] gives 55.9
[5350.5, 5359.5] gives 65.1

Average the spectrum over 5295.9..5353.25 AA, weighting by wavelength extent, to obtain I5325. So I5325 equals 59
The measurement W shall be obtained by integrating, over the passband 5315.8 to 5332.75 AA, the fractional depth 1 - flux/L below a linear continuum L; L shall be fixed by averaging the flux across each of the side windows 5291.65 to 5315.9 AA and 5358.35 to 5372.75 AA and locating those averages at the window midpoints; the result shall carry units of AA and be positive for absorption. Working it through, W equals 1.4 AA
